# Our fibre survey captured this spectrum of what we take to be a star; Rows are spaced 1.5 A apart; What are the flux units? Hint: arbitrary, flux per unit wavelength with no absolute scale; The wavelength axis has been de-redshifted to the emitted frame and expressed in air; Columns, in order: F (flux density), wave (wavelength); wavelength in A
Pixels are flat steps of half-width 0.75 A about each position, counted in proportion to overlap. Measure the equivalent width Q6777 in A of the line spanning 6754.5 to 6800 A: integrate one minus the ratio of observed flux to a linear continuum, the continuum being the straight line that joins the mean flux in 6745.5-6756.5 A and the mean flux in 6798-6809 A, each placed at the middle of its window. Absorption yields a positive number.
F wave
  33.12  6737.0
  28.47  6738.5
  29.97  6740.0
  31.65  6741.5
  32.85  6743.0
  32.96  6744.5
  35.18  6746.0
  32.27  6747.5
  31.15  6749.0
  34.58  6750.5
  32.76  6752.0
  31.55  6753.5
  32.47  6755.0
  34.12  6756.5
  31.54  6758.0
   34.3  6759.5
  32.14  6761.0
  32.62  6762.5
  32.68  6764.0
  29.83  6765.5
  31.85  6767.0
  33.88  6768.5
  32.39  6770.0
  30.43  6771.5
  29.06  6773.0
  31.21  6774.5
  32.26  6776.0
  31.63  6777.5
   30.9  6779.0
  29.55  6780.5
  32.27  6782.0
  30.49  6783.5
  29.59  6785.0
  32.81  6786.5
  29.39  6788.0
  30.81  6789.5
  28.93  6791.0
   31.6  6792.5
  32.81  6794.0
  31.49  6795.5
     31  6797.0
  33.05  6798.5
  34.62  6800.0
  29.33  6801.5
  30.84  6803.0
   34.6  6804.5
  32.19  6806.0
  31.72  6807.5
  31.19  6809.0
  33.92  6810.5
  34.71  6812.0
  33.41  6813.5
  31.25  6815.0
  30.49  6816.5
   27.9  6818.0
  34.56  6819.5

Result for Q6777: 1.3 A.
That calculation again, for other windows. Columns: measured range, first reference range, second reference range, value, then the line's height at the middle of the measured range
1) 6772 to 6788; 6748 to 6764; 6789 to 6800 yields 0.57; 32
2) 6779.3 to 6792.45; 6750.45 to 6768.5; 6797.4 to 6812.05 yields 0.78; 32.5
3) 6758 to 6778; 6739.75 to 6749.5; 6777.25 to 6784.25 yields -0.25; 31.5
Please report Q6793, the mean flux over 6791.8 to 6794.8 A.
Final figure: 32.2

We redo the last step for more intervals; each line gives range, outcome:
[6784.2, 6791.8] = 30.3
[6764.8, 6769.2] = 31.9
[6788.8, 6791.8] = 29.9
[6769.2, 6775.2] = 30.8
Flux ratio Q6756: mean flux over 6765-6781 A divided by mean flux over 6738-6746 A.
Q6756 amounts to 0.99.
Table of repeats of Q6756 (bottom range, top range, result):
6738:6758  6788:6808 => 0.98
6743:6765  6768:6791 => 0.94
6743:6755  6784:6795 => 0.94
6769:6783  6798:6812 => 1.04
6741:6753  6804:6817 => 0.99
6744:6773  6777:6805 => 0.96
